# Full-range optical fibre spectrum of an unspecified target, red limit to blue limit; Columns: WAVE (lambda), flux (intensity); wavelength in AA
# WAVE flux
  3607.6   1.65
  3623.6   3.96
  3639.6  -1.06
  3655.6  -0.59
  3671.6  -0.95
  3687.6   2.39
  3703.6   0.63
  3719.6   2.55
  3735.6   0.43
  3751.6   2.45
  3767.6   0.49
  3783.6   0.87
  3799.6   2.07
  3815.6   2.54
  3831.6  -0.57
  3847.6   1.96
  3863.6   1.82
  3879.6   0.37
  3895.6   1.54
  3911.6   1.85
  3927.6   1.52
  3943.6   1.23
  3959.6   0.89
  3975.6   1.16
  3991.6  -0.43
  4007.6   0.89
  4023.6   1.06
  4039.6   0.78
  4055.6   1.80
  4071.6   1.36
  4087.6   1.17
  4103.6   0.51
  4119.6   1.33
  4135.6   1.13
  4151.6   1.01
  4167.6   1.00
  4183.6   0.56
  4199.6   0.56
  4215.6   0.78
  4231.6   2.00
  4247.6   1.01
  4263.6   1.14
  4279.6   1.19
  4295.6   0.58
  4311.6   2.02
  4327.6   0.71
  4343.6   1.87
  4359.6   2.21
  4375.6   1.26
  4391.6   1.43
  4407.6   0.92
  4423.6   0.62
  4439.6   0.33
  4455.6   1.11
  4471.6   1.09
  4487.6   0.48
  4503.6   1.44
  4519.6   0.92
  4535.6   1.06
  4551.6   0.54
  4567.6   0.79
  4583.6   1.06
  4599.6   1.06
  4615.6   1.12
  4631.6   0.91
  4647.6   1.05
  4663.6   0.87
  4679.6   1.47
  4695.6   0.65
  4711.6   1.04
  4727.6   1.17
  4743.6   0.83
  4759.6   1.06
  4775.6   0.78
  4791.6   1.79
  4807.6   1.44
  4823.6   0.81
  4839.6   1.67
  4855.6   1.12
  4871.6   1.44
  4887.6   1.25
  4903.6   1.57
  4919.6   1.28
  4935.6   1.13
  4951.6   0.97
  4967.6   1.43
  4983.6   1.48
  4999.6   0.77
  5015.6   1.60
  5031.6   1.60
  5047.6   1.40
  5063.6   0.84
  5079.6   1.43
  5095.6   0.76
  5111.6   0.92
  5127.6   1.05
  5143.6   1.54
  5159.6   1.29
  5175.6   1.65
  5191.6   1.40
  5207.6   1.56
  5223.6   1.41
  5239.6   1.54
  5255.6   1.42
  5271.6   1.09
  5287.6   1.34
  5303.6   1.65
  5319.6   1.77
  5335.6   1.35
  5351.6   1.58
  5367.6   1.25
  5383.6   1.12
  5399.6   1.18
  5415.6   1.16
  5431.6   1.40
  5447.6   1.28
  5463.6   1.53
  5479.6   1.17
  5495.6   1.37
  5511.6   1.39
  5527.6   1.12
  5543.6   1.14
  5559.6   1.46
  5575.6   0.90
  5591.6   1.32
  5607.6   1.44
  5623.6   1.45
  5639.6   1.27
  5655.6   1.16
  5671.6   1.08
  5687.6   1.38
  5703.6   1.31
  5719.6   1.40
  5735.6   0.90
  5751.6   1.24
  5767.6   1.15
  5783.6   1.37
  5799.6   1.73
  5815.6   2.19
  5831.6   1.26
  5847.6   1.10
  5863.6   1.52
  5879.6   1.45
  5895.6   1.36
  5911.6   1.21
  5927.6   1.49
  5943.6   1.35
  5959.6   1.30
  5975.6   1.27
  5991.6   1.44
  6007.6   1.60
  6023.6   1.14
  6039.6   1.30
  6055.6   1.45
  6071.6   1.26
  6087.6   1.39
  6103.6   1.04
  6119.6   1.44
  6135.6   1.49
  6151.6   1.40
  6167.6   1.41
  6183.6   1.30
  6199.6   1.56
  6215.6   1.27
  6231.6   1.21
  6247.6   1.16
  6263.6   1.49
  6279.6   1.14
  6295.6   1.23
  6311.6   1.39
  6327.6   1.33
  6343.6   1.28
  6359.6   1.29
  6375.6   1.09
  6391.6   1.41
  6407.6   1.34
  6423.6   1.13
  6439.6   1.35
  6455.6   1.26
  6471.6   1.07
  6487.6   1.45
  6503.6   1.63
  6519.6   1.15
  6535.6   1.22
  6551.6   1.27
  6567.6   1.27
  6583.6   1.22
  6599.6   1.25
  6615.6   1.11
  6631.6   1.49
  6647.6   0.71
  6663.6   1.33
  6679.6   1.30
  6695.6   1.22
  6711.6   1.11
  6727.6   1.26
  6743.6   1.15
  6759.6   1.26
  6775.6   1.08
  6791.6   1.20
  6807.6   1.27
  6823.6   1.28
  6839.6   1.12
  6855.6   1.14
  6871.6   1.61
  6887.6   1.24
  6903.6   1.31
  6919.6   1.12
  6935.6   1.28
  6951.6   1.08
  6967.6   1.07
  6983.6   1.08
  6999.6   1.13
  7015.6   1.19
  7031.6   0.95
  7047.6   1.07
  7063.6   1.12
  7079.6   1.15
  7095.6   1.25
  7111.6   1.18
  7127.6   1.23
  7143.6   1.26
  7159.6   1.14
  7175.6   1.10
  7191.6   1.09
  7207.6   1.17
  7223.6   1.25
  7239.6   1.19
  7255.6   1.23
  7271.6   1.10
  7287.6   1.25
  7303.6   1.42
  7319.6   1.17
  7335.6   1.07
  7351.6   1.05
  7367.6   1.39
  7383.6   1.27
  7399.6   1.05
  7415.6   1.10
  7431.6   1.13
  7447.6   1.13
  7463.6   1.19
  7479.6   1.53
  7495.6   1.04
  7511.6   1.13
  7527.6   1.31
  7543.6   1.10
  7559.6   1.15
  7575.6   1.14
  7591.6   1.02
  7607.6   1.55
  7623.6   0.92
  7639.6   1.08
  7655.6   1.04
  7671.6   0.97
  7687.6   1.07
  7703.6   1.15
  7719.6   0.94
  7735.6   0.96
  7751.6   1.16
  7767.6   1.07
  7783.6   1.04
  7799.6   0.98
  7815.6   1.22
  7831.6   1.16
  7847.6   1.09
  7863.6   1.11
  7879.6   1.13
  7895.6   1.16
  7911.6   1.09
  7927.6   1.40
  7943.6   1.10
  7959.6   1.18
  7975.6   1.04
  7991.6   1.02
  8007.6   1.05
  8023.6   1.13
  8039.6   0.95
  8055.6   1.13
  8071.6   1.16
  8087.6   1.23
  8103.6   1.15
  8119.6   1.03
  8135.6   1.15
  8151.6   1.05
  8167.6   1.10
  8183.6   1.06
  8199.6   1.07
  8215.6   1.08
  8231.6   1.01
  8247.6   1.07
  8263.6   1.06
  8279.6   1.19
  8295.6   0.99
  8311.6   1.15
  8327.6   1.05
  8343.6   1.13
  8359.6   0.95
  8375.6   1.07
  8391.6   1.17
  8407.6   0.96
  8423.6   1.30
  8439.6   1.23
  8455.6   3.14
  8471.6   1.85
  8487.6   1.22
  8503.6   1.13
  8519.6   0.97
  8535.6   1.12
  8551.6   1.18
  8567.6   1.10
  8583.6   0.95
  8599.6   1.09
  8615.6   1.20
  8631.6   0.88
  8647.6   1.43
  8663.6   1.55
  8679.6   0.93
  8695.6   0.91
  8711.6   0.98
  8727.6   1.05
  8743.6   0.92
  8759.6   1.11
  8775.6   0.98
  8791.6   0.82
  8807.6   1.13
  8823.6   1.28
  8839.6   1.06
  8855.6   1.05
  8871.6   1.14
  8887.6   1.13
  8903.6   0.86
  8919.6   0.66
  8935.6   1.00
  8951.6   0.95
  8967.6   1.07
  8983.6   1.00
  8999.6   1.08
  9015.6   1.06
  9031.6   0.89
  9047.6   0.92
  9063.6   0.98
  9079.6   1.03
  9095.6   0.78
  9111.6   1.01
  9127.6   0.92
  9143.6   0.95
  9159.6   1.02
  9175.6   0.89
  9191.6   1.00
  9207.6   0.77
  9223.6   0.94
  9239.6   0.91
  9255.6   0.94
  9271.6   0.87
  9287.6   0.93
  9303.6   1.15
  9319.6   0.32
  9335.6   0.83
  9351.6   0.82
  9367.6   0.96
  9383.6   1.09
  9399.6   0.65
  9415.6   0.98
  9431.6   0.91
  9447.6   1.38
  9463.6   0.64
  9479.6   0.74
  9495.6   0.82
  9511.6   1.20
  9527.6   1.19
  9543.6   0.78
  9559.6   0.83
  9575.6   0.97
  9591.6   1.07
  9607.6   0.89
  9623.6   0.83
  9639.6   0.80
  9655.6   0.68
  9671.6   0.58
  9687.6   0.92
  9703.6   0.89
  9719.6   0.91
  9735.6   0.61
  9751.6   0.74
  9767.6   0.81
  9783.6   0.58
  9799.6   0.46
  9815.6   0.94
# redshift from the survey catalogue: 0.29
